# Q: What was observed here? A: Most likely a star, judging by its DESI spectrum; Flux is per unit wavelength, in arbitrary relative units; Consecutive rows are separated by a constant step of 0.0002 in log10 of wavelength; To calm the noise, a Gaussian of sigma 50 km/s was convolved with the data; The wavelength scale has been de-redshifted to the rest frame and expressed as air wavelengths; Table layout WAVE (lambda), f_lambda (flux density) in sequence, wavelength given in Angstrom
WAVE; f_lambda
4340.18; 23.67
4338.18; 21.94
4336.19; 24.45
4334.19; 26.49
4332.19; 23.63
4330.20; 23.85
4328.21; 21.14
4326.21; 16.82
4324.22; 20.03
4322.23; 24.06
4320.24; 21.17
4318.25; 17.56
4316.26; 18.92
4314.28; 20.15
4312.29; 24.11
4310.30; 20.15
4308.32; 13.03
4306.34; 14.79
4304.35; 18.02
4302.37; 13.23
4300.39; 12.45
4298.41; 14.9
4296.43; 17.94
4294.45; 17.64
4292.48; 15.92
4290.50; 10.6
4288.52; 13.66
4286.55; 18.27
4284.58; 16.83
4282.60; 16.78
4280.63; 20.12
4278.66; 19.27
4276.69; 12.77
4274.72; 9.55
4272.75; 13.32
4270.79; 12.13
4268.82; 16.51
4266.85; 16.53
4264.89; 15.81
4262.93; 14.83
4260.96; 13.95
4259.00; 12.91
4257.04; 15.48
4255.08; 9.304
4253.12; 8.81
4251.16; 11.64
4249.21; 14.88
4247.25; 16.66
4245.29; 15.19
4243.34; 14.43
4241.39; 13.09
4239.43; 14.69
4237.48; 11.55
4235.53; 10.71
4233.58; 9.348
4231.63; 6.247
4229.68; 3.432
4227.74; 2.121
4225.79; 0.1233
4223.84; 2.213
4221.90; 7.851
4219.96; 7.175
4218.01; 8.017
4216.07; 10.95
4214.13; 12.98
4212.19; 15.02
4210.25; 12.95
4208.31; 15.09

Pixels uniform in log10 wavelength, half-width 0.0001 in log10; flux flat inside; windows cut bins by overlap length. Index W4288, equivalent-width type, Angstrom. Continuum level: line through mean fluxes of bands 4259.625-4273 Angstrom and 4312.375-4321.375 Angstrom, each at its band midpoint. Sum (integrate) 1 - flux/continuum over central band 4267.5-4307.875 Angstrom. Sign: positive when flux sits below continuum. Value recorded 4.03 Angstrom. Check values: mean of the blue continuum 14.8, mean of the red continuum 20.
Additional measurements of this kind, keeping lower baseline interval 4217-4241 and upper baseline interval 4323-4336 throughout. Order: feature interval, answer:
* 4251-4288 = -3.7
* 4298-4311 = 2.3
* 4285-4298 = 0.6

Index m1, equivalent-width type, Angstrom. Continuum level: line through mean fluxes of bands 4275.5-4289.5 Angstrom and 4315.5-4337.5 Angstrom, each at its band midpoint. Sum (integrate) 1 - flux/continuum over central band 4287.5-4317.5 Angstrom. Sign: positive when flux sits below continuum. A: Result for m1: 4.2 Angstrom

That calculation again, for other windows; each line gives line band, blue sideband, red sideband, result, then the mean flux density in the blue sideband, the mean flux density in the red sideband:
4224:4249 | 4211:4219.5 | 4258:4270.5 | 6.65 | 11.5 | 14.9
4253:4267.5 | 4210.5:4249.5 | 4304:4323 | -0.44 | 9.81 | 19.2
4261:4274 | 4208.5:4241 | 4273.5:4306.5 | -1.58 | 8.7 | 15.5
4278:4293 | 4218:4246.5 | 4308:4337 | -0.47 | 8.5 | 21.2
